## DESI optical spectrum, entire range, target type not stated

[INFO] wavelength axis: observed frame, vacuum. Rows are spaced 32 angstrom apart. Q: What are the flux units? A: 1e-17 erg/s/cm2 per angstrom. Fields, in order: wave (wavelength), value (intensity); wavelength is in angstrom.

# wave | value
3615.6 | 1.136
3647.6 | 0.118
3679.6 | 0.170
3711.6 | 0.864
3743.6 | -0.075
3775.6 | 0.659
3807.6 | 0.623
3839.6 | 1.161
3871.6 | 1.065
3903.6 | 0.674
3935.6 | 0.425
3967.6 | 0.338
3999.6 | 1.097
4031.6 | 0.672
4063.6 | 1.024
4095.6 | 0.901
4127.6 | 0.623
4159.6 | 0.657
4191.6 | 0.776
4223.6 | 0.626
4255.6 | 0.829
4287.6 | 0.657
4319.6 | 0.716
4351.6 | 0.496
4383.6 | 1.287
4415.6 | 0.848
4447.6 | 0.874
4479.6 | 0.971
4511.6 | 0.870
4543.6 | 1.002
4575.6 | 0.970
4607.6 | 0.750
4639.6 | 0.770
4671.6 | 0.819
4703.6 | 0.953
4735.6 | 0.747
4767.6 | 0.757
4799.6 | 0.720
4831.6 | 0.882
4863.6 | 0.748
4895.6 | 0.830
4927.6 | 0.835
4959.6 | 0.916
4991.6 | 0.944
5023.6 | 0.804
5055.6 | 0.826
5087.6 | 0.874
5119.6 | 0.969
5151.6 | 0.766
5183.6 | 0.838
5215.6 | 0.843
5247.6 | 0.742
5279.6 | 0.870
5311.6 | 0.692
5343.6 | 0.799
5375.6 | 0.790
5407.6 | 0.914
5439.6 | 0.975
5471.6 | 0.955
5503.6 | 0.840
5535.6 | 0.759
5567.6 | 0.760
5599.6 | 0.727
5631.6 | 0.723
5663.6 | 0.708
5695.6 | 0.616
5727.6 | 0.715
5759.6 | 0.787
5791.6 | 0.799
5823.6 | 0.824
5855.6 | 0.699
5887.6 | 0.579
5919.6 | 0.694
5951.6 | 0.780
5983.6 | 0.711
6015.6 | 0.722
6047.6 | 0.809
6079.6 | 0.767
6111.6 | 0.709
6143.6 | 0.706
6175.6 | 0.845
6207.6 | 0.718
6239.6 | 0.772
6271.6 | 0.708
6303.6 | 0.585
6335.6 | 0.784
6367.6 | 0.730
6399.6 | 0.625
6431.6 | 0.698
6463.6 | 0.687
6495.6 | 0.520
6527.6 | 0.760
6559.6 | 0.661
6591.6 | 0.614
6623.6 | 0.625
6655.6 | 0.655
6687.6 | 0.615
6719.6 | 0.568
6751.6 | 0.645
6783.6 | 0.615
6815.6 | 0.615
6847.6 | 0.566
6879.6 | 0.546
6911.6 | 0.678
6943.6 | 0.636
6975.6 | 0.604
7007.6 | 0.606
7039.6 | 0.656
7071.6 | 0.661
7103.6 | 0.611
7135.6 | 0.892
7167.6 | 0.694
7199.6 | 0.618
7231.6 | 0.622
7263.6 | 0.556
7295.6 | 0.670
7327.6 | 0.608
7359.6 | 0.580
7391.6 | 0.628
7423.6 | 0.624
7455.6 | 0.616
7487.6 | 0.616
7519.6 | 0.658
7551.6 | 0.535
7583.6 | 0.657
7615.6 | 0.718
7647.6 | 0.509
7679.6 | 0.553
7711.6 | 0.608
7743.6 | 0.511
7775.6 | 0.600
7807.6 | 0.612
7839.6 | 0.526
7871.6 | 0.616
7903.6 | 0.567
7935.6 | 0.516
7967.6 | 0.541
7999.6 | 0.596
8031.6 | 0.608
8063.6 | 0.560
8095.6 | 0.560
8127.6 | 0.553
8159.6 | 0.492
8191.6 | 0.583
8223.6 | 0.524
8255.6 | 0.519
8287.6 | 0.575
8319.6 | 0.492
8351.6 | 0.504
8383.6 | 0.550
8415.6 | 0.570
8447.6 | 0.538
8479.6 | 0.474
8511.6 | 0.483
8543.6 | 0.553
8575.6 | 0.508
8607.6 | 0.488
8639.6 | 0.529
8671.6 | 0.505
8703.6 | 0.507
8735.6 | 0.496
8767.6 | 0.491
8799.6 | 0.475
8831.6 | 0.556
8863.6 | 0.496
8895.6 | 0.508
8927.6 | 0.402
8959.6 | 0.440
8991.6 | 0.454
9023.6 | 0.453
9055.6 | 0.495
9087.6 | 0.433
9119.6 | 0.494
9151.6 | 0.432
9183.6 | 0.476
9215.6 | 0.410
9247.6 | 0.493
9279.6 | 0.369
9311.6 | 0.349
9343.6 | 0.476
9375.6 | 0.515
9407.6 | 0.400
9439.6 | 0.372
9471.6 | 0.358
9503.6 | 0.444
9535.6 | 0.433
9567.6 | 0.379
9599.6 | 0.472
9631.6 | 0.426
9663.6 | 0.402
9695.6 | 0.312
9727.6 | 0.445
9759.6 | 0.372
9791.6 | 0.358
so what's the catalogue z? 0.09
